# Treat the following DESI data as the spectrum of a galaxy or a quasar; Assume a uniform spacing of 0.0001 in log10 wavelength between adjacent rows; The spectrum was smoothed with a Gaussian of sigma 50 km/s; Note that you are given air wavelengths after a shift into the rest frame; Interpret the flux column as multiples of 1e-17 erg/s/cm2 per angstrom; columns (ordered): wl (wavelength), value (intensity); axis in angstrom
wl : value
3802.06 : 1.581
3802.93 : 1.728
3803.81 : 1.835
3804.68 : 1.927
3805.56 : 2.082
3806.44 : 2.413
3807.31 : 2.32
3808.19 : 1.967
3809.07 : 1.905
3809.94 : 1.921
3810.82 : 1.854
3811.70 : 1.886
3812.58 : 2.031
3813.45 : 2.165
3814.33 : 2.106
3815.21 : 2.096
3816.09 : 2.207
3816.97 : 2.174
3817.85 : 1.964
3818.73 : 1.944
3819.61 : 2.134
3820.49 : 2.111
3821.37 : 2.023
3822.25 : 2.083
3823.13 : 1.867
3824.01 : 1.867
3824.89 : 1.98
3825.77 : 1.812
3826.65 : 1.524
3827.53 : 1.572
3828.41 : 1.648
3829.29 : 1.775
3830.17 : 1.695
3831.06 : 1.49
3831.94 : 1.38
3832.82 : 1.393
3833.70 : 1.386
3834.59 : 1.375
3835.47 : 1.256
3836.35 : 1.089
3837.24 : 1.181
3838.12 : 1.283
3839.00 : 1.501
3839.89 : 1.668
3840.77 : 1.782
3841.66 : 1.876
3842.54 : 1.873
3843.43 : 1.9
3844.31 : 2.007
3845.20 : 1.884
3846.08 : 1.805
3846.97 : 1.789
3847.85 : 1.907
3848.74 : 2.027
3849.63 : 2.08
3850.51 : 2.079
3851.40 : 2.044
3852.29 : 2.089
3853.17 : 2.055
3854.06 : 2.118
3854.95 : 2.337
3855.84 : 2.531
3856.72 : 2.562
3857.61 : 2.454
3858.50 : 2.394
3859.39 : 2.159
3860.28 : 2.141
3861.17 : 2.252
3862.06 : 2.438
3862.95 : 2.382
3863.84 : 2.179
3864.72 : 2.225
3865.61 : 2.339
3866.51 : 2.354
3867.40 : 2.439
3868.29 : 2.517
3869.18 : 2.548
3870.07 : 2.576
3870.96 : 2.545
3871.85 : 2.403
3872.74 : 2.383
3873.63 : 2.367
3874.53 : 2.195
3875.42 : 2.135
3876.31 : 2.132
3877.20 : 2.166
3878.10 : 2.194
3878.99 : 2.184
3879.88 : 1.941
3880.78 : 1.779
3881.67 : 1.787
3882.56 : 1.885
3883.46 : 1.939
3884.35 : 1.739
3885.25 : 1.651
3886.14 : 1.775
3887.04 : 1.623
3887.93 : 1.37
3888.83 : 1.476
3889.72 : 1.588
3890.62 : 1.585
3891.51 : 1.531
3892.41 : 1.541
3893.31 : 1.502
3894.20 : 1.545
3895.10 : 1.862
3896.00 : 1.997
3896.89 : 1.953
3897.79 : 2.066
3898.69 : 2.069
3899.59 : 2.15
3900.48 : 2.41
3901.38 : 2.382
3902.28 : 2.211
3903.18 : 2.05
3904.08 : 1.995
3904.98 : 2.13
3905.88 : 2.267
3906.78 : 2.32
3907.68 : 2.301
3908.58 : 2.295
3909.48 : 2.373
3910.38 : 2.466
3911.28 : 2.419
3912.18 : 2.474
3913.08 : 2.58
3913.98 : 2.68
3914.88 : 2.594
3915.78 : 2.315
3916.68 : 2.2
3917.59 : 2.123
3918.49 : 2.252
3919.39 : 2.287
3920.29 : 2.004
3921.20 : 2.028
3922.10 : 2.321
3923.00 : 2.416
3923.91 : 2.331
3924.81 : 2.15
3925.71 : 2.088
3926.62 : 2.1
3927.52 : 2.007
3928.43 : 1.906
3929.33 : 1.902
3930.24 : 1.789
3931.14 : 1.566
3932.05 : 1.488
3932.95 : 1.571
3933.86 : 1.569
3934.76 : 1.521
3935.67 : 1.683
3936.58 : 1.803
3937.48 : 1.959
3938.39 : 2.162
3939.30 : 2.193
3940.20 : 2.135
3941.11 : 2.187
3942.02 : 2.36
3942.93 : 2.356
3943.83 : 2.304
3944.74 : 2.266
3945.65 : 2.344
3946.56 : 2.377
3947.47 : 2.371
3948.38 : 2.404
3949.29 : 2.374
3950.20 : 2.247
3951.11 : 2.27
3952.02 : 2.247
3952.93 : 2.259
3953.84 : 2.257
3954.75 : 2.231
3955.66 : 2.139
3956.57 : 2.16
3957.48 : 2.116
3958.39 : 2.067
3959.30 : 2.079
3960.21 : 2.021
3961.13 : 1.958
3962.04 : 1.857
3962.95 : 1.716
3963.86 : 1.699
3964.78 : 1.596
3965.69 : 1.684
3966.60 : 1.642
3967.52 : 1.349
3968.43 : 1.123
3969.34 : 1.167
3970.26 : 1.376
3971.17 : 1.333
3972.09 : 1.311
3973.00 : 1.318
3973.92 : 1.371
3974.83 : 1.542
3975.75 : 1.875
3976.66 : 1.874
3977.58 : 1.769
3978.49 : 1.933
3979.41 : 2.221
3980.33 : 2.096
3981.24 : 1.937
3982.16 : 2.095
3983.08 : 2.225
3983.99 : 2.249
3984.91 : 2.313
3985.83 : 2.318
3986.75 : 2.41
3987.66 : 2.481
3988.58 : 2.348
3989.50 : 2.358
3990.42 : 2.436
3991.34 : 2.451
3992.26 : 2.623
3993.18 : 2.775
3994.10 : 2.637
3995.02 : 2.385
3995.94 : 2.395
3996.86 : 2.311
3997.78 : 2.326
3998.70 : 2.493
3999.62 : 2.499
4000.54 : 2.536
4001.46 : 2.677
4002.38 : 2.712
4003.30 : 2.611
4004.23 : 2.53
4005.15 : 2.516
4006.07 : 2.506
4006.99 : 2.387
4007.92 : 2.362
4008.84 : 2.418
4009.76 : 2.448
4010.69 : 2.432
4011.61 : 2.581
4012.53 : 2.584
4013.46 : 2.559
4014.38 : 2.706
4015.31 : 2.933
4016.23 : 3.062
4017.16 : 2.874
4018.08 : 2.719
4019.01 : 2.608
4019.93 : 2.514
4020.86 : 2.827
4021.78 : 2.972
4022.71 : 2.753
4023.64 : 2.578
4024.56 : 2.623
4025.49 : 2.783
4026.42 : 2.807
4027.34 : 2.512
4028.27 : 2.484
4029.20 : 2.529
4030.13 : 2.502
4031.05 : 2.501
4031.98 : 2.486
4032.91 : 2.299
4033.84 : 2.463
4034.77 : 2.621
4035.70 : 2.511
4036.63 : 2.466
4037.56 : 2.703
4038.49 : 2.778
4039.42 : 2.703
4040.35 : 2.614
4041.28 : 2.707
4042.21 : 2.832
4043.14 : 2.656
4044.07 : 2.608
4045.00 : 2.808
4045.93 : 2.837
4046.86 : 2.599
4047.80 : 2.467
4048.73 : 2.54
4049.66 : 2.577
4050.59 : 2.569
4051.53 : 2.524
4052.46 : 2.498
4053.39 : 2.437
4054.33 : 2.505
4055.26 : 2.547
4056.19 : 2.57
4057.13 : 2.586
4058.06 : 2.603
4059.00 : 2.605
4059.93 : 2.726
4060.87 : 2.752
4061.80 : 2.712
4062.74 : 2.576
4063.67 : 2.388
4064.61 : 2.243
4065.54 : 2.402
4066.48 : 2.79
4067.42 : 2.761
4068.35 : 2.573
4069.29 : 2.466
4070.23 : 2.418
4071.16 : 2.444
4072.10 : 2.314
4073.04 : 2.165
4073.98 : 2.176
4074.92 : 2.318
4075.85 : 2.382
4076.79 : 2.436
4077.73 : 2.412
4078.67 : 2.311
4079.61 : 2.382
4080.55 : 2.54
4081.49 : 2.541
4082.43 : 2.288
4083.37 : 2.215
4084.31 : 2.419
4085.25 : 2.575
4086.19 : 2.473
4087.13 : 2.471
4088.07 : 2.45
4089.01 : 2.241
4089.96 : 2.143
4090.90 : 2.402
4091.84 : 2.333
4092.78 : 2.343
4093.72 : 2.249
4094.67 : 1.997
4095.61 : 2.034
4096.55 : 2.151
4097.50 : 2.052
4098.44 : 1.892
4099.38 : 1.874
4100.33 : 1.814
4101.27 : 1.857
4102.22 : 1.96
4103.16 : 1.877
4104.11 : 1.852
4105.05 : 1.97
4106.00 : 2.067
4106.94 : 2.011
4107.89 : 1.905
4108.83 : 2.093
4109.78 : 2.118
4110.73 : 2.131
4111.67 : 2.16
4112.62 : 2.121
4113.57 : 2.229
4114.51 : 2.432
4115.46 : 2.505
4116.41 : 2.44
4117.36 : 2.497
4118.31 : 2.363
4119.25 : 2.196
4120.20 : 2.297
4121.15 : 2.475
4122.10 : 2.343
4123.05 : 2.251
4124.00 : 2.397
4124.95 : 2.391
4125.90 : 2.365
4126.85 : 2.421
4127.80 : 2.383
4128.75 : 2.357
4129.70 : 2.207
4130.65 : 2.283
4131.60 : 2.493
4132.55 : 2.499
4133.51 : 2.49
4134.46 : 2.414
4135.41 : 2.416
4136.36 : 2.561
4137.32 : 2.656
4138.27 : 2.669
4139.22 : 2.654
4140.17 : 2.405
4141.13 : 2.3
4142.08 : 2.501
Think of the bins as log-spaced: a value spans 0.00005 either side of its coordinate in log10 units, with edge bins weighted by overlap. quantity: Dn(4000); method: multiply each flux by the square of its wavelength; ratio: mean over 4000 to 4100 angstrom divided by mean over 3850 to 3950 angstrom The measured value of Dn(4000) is 1.3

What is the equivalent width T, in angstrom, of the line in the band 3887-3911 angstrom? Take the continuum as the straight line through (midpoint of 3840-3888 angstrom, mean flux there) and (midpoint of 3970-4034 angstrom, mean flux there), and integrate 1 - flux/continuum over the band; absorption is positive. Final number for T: 2.3 angstrom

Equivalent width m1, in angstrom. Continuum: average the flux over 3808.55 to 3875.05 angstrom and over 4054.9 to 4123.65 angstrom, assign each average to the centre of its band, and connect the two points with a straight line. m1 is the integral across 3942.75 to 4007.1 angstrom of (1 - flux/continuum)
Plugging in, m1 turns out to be 1.1 angstrom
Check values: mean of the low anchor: 1.99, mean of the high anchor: 2.31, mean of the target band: 2.13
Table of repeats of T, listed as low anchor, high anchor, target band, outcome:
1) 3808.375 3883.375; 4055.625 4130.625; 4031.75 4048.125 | -2.8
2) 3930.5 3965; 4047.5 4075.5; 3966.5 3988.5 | 3.6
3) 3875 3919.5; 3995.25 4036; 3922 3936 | 1.9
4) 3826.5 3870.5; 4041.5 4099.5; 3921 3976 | 6.0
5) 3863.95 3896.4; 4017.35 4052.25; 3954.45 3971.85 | 4.4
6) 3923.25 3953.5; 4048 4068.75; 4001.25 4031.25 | -2.9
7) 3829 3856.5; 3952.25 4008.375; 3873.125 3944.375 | -3.9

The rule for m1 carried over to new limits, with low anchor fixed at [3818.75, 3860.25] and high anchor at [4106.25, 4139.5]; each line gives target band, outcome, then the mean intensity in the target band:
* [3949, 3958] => -0.78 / 2.23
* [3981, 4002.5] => -3.05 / 2.42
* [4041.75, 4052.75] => -2.06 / 2.63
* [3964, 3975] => 3.55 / 1.41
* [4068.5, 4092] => -1.08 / 2.38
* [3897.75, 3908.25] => -1.29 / 2.2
